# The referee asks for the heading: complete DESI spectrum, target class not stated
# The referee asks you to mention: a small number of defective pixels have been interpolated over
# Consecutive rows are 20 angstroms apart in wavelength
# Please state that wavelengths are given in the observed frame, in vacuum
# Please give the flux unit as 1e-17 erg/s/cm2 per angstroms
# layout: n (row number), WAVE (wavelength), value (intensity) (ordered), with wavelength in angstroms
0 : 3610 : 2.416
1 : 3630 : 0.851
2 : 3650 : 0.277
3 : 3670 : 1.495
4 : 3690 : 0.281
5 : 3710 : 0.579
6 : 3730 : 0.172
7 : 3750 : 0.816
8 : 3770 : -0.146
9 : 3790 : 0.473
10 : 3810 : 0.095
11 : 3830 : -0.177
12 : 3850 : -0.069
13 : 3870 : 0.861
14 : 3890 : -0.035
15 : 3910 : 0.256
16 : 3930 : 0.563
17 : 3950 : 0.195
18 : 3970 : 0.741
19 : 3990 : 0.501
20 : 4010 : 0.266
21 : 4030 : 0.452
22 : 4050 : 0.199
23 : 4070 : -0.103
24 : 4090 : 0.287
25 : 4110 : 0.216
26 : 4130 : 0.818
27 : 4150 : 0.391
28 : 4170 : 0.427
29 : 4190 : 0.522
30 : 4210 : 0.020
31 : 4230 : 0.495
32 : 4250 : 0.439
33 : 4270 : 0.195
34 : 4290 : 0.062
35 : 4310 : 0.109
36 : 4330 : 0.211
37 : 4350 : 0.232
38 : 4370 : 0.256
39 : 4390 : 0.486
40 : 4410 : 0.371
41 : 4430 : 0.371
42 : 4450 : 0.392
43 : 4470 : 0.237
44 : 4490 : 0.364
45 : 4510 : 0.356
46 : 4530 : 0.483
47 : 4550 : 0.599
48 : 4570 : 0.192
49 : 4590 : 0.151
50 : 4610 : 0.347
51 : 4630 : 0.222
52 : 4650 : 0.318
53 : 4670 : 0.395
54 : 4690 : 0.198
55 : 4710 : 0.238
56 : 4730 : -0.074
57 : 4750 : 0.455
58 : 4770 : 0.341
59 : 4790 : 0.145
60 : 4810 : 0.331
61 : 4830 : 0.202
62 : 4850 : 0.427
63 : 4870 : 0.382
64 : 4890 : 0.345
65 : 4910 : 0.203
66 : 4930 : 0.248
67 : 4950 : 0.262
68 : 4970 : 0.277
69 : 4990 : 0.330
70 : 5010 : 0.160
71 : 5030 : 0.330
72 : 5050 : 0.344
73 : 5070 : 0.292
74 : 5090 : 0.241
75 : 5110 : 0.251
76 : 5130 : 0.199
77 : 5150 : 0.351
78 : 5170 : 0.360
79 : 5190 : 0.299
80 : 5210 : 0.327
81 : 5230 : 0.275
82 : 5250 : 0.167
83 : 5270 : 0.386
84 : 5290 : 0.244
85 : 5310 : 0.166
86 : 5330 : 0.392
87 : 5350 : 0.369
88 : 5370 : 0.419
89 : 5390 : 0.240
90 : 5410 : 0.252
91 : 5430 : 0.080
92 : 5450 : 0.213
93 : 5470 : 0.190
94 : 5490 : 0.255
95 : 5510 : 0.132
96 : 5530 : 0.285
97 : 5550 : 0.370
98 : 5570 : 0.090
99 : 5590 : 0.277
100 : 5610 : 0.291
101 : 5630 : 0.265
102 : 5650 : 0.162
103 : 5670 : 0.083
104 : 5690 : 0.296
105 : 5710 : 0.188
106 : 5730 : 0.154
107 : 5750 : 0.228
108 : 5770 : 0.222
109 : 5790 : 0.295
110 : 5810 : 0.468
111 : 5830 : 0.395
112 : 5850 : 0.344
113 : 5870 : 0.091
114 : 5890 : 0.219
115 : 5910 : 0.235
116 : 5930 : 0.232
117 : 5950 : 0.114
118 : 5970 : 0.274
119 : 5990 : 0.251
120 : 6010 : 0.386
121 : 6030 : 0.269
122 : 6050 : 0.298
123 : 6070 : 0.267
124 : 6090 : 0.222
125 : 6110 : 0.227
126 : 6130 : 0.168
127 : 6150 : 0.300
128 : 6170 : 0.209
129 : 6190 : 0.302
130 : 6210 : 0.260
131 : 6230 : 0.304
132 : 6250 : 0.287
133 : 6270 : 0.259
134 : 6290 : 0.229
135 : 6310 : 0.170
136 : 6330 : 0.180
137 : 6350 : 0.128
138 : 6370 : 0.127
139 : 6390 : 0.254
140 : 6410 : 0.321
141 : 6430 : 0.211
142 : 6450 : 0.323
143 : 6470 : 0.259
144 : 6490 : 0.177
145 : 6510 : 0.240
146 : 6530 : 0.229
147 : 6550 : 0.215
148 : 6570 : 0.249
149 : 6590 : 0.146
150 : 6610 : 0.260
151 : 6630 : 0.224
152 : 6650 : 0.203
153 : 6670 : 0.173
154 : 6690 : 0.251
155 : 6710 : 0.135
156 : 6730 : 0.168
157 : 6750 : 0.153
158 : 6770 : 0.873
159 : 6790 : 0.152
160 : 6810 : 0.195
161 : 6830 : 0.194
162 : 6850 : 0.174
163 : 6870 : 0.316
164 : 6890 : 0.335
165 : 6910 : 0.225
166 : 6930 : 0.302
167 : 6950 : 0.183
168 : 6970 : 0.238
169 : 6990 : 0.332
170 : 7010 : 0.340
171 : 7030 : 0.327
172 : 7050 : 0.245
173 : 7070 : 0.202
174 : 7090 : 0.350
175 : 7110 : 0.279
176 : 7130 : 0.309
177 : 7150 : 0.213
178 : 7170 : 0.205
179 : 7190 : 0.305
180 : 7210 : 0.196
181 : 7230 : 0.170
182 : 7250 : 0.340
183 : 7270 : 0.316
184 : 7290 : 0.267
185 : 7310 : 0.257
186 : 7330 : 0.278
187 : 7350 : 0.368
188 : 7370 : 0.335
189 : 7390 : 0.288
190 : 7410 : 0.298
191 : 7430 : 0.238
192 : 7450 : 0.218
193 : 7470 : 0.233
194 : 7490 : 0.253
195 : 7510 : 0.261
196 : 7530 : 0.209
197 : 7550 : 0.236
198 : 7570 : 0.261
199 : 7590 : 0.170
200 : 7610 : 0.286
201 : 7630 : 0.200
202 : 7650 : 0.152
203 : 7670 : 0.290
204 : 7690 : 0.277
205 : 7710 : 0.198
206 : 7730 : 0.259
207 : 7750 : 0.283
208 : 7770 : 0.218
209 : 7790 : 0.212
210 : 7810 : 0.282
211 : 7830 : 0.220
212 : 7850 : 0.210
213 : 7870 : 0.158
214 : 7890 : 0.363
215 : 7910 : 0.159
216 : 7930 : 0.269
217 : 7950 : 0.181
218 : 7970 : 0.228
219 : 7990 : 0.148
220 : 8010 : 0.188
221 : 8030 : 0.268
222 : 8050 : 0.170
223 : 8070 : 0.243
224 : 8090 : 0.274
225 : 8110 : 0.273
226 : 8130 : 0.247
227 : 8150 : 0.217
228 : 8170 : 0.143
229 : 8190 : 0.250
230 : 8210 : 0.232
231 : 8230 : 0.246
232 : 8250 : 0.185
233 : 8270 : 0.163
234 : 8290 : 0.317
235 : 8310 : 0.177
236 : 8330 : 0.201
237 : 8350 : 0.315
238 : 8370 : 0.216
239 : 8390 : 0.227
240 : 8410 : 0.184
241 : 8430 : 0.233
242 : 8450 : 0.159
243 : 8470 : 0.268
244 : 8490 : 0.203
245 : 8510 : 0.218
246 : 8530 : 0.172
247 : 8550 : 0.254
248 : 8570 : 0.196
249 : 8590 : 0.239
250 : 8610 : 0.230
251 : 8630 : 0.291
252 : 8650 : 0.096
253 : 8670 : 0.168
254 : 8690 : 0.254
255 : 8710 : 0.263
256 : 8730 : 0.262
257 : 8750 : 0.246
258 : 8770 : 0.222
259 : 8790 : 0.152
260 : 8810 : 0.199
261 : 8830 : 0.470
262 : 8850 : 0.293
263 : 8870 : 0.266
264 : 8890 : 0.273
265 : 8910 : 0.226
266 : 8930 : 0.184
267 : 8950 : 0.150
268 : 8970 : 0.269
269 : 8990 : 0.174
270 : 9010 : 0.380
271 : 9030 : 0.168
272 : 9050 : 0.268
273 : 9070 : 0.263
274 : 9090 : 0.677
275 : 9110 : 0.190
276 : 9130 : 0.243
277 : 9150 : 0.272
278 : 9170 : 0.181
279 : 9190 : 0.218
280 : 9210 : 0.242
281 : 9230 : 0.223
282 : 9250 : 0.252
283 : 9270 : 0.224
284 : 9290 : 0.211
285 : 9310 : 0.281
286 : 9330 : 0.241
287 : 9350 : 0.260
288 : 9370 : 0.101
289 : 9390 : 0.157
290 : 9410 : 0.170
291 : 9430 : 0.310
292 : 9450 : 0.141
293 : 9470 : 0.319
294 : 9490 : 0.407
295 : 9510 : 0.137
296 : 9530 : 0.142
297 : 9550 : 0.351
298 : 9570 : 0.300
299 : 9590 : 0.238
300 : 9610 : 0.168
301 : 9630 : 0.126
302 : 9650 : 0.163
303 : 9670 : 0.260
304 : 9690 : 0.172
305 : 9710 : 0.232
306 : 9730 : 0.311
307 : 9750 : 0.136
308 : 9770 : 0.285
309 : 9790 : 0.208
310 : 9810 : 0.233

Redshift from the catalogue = 0.82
